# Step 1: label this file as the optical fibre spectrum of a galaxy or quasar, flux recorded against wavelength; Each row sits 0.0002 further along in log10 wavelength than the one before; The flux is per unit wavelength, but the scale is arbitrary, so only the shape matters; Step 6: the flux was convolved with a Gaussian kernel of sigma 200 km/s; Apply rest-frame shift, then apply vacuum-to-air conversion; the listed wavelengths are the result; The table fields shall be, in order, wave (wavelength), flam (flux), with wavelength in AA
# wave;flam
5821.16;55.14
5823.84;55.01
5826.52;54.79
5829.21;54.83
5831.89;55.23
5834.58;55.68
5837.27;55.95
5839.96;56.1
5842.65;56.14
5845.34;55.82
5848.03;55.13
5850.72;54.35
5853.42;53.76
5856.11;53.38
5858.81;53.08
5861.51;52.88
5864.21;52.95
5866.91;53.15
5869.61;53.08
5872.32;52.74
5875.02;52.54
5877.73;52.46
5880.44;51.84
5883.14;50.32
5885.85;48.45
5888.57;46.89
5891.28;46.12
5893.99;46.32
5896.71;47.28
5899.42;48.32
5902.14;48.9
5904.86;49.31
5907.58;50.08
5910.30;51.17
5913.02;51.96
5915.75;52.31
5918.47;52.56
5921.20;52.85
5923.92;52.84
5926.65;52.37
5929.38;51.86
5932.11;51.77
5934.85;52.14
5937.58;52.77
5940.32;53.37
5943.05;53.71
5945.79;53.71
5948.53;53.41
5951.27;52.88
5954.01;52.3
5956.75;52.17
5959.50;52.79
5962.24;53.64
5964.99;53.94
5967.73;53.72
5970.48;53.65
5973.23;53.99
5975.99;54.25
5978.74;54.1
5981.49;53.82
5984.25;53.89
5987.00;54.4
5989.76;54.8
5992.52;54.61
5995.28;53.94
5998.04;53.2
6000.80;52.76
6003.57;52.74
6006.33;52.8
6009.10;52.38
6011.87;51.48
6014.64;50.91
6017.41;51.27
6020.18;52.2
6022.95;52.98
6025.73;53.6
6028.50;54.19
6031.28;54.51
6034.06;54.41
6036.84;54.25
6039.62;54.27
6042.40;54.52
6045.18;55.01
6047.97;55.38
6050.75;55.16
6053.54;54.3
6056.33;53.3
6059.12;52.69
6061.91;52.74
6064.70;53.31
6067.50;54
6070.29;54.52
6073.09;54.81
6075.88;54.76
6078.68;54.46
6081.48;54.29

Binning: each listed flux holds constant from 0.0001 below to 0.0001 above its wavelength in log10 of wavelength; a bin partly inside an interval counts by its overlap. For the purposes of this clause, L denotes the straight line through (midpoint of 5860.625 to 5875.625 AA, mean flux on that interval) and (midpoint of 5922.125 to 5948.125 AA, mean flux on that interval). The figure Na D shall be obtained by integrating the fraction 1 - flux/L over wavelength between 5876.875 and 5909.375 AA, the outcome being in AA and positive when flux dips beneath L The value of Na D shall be 2.5 AA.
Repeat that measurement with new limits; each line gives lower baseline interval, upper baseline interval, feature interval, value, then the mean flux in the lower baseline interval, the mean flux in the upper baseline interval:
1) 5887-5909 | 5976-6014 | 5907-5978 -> -3.36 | 47.9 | 53.4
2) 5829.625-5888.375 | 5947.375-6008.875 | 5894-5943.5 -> 2.08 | 53.5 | 53.5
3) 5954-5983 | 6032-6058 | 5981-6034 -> 0.81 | 53.5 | 54.5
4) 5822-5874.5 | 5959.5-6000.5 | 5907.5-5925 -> 0.67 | 54.4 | 53.9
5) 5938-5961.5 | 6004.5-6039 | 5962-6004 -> -0.69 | 53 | 52.9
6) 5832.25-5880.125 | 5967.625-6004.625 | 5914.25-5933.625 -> 0.57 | 54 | 53.9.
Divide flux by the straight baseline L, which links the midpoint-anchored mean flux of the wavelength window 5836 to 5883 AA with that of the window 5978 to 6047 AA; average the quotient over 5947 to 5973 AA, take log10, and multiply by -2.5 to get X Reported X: 0.01 mag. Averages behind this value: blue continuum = 53.8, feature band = 53.2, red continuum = 53.5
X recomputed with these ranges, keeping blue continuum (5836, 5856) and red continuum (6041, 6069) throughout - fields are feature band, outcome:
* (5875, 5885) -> 0.07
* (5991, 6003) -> 0.02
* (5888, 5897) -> 0.18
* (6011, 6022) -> 0.06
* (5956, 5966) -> 0.03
